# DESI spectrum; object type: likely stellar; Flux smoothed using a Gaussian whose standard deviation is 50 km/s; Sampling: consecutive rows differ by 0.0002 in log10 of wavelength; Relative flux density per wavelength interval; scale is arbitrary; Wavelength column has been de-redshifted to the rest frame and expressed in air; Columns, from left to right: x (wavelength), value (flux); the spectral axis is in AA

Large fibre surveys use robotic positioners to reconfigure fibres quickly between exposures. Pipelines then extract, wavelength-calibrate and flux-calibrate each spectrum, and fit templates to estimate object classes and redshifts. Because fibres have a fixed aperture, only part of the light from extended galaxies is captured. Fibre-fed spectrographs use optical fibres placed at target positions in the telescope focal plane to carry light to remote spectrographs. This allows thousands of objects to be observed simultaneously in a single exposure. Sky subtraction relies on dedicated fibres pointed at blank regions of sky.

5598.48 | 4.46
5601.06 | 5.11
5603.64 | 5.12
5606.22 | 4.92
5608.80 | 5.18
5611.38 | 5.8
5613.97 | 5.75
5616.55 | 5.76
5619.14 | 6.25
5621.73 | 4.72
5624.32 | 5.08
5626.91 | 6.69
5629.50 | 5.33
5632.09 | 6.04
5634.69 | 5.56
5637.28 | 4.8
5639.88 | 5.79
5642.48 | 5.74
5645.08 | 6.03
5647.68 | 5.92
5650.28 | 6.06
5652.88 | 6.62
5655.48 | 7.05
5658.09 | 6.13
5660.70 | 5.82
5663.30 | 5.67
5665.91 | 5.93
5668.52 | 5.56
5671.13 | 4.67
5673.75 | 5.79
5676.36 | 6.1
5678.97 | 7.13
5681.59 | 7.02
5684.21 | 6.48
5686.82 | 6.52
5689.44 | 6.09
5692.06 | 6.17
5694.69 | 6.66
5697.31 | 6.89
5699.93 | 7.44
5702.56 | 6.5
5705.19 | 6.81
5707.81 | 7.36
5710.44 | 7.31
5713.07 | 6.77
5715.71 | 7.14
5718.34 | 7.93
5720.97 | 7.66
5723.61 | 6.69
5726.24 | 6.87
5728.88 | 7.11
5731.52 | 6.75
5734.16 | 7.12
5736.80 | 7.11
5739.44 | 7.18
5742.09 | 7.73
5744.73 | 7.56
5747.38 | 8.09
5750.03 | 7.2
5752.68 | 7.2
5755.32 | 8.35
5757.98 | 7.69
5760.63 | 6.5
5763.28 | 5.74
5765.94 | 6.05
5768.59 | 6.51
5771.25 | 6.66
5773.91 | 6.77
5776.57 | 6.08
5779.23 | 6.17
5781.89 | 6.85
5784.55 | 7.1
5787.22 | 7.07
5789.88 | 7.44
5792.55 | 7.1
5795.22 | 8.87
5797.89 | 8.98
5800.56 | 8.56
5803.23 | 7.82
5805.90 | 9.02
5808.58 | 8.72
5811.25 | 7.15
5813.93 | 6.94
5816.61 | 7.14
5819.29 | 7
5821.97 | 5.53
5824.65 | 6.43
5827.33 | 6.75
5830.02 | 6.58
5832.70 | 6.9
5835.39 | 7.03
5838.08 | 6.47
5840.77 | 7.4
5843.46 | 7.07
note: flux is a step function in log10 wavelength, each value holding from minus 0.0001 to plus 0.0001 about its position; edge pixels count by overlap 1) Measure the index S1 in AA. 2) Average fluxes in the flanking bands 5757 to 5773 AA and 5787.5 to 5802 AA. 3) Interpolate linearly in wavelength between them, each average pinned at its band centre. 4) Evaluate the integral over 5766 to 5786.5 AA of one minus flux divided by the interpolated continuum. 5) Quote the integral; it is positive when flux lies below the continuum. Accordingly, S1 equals 1.5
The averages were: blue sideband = 6.51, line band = 6.57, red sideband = 8.11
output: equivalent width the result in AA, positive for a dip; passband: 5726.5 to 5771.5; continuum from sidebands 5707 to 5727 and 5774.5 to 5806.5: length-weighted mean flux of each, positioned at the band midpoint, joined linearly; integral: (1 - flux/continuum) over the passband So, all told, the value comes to 1.60 AA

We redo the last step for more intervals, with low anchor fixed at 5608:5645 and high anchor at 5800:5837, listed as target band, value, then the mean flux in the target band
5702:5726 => -3.0 AA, 7.14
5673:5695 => -1.2 AA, 6.45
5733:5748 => -2.0 AA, 7.44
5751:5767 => -0.5 AA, 6.94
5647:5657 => -1.0 AA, 6.44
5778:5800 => -1.6 AA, 7.49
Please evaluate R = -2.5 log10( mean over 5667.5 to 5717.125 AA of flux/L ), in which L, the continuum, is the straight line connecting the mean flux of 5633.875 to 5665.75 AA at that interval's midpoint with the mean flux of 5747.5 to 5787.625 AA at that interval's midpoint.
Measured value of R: -0.049 mag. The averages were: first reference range 5.94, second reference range 6.83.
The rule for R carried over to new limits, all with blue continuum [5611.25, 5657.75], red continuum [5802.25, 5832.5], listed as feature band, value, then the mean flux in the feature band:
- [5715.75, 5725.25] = -0.143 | 7.38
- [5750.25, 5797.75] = -0.024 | 7.01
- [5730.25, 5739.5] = -0.073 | 7.03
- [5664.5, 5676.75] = 0.099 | 5.57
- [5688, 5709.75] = -0.074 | 6.76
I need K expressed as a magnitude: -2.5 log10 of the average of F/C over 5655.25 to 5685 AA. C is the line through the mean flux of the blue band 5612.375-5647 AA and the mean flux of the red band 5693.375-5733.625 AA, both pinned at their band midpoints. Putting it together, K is 0.05 mag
